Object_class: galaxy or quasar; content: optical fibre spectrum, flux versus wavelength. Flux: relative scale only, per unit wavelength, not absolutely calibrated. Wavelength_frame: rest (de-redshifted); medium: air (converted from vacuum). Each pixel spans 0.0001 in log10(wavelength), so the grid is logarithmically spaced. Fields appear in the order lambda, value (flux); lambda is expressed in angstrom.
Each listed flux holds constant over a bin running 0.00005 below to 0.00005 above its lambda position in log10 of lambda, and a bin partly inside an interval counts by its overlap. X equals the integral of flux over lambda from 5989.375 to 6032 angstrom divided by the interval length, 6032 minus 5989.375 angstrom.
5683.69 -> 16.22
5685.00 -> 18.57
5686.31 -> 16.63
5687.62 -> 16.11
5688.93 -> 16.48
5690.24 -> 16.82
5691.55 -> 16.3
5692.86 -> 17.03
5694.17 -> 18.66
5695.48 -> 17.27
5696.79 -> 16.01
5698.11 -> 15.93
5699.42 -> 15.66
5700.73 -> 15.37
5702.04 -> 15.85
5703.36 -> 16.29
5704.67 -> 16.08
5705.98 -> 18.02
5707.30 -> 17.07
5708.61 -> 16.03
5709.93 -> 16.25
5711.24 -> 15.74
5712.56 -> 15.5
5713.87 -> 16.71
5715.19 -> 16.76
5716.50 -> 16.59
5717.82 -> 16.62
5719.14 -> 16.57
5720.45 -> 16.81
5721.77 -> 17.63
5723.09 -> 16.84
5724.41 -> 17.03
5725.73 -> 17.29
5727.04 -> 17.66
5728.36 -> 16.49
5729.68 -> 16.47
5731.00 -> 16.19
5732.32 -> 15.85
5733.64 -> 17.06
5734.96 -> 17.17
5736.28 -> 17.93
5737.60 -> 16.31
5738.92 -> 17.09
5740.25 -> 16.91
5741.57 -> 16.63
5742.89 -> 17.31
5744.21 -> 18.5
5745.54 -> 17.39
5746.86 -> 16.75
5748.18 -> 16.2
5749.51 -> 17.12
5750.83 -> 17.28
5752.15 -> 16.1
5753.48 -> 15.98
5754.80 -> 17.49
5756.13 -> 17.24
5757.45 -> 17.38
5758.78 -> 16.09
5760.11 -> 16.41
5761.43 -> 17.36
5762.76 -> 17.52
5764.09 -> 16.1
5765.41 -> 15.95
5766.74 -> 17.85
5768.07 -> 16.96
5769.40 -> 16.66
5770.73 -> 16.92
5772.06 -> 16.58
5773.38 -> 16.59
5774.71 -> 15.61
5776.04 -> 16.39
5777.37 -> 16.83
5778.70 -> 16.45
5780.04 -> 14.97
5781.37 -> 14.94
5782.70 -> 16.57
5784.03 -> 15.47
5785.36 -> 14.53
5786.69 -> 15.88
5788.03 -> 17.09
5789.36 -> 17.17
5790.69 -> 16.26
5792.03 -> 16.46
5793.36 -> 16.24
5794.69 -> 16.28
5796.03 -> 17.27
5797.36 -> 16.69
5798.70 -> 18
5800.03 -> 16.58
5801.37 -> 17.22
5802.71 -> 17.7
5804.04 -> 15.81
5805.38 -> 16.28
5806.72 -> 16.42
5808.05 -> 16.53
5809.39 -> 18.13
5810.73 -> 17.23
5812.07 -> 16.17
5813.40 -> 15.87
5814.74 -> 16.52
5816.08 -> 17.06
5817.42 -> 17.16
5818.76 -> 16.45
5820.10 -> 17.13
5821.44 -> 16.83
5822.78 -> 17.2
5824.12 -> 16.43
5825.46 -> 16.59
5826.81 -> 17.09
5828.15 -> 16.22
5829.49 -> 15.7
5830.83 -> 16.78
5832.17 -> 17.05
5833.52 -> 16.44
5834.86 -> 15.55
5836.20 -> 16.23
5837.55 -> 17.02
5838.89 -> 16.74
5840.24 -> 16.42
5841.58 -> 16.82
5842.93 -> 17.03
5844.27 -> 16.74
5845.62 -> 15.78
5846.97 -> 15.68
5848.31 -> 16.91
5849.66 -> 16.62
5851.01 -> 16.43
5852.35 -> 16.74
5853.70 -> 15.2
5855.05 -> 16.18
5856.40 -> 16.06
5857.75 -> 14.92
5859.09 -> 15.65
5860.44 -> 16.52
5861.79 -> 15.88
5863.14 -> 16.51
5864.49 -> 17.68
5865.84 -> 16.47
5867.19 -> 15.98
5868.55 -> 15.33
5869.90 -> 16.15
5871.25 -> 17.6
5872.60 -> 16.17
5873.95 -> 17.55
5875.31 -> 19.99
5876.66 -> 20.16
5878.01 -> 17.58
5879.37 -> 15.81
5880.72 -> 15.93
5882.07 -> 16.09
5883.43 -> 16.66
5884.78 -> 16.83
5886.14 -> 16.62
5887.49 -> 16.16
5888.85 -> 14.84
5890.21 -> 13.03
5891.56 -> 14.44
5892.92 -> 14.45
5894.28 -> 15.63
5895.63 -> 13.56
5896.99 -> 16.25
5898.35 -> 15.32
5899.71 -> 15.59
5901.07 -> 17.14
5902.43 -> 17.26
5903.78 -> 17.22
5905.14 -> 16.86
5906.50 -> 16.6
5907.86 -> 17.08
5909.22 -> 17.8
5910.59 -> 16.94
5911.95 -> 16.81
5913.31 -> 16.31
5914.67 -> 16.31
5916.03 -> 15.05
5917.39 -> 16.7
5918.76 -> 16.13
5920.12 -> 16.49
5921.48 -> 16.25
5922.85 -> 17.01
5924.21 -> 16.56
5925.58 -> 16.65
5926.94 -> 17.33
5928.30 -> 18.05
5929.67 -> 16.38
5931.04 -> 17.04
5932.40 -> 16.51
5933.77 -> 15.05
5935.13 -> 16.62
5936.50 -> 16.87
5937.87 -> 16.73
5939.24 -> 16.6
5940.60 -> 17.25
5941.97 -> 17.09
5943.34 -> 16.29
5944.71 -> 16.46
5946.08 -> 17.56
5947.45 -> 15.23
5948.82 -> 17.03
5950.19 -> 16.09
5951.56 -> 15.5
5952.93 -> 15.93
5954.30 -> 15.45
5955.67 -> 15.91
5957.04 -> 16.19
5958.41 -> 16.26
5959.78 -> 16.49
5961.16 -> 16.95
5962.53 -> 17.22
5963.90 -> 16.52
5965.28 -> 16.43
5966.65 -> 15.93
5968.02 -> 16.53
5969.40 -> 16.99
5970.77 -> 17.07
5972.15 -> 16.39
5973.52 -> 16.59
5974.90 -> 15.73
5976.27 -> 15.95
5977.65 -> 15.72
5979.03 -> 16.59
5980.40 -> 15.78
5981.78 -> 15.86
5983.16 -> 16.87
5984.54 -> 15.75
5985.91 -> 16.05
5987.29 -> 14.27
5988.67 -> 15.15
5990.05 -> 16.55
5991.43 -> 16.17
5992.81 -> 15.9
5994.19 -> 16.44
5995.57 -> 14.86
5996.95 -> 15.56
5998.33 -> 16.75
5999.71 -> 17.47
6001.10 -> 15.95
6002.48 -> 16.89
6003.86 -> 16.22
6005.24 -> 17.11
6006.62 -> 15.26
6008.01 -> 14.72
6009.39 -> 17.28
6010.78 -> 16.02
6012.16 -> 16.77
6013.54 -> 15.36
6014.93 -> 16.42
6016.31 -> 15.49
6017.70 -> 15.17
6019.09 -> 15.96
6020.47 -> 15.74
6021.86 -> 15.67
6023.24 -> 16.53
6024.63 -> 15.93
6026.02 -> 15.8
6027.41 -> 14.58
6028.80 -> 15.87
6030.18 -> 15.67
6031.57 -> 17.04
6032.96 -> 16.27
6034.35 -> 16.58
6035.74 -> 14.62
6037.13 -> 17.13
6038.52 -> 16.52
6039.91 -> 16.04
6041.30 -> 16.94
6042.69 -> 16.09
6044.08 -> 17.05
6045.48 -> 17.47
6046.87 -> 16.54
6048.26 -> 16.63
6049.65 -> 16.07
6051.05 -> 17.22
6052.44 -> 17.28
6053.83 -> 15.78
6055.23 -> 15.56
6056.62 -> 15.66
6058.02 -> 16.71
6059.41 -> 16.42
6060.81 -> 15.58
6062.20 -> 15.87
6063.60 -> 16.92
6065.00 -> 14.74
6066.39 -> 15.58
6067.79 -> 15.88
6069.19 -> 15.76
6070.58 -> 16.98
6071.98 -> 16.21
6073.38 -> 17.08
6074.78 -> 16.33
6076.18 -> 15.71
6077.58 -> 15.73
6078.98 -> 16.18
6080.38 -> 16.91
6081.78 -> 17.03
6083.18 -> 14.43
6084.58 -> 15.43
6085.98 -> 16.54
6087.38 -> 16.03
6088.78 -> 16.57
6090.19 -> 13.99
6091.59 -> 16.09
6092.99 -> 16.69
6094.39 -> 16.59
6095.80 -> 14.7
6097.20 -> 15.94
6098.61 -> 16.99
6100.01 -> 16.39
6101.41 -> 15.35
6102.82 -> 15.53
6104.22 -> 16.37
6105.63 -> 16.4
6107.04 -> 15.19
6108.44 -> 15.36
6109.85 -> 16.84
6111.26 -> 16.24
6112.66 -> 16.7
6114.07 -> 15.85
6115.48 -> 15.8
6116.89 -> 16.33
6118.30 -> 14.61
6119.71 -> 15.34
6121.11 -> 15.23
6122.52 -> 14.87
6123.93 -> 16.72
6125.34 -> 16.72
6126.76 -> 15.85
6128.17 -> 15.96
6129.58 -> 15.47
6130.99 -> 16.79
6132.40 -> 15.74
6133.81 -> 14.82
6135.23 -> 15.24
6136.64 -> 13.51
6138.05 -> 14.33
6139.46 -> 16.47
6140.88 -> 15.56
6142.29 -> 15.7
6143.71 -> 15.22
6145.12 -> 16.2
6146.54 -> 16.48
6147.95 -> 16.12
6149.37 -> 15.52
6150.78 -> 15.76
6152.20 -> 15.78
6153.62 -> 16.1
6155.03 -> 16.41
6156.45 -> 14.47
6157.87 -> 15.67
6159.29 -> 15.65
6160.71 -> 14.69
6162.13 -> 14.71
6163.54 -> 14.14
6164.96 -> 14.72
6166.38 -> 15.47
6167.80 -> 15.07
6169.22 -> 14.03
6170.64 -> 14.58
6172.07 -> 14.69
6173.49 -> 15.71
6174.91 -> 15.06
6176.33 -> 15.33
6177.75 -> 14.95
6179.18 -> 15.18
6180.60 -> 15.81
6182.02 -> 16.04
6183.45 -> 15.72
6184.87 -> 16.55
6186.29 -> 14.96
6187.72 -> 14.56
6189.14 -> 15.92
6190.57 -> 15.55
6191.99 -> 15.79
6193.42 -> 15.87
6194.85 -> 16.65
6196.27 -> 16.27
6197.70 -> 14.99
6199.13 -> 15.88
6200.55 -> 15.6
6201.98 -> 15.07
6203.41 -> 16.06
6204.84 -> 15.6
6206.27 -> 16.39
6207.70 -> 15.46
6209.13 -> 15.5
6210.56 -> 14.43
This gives 16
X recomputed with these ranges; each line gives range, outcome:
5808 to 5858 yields 16.5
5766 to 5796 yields 16.3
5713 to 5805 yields 16.7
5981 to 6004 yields 16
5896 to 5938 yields 16.6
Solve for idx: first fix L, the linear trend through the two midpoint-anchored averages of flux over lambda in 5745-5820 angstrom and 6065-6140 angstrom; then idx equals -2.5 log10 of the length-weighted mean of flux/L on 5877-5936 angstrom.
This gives 0.00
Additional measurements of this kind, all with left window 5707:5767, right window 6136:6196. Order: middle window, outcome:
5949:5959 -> 0.01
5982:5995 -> 0.01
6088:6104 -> -0.02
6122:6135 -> -0.02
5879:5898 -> 0.06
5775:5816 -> 0.01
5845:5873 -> 0.01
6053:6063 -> -0.01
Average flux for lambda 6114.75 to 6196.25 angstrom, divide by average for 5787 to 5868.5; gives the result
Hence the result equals 0.94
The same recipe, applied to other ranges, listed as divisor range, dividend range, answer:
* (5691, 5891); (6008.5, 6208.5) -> 0.95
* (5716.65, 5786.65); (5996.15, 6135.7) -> 0.96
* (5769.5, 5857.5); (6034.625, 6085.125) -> 0.98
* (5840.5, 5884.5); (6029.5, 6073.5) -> 0.98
